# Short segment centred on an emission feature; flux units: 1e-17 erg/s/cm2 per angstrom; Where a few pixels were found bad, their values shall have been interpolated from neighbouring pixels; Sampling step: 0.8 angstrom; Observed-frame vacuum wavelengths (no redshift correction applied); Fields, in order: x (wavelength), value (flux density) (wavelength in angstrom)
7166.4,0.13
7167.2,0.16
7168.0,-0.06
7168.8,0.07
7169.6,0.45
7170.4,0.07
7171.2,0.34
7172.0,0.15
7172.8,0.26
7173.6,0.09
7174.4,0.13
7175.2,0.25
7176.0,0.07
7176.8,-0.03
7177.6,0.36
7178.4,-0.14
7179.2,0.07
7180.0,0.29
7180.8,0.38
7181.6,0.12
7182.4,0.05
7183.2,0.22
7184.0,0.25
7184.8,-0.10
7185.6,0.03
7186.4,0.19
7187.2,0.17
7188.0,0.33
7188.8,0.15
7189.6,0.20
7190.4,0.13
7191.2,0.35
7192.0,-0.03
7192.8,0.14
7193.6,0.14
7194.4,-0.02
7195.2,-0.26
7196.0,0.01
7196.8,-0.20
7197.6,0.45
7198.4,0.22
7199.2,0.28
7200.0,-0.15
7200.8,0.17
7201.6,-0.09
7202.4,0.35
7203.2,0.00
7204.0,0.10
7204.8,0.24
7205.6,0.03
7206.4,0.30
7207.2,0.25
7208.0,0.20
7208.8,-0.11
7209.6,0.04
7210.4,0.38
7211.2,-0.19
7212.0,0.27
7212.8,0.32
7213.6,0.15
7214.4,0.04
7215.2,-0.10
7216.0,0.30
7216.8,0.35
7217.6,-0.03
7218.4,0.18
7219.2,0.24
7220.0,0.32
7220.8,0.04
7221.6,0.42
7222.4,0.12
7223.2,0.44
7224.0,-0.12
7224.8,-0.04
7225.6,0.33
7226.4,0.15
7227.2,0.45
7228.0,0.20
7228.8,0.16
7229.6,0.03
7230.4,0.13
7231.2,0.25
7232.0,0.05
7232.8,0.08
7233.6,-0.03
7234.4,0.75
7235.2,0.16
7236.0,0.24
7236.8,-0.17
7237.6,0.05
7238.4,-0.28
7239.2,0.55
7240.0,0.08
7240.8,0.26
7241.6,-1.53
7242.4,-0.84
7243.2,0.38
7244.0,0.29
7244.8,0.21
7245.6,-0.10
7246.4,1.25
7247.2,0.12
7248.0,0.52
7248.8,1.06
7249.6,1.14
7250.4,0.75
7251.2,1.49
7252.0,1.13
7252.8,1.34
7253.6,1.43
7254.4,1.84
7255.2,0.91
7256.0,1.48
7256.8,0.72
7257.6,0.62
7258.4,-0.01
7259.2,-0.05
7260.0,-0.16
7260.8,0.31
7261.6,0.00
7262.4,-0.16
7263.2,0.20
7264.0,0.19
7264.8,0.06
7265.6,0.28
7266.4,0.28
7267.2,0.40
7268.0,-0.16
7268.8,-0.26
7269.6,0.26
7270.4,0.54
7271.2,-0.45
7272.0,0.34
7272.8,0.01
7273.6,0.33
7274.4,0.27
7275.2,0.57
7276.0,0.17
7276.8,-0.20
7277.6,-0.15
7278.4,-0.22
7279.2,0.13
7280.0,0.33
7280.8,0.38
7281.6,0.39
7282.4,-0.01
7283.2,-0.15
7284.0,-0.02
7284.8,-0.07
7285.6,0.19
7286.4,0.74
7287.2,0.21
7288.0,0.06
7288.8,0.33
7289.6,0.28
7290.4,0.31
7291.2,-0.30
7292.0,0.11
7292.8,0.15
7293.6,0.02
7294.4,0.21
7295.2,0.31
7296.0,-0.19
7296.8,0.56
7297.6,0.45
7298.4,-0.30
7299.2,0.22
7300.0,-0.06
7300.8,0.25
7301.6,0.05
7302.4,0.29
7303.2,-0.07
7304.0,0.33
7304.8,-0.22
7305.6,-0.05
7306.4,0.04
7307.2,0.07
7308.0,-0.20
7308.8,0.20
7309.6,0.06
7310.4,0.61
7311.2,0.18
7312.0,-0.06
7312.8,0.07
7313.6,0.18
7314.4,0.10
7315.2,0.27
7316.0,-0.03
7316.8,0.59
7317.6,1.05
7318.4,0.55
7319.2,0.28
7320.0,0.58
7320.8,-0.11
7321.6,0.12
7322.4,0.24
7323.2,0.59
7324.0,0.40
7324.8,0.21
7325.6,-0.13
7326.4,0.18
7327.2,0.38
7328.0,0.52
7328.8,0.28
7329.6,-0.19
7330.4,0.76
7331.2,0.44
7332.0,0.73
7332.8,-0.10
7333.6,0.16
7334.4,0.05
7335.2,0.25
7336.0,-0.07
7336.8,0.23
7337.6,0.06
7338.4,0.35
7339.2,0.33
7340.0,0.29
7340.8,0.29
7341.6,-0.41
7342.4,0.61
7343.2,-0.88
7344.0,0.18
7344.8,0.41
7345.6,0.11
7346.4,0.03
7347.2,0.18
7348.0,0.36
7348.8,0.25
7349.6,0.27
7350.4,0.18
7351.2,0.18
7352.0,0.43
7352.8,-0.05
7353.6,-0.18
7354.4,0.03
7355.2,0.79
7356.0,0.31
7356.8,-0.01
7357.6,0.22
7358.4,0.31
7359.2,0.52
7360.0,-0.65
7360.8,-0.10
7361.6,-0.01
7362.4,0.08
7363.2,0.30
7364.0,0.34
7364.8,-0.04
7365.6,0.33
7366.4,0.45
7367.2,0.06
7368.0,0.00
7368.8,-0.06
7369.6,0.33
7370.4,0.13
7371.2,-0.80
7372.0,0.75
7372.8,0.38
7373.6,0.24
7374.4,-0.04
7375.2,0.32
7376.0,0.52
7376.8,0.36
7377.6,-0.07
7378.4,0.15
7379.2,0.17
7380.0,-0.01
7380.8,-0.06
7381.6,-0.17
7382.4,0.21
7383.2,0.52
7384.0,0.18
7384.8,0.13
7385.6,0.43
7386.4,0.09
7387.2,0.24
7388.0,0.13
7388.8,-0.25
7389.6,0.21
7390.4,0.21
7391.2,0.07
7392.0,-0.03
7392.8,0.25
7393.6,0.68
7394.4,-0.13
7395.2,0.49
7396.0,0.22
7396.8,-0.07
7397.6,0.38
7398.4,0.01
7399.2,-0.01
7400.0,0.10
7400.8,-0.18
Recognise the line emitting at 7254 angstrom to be [O II]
